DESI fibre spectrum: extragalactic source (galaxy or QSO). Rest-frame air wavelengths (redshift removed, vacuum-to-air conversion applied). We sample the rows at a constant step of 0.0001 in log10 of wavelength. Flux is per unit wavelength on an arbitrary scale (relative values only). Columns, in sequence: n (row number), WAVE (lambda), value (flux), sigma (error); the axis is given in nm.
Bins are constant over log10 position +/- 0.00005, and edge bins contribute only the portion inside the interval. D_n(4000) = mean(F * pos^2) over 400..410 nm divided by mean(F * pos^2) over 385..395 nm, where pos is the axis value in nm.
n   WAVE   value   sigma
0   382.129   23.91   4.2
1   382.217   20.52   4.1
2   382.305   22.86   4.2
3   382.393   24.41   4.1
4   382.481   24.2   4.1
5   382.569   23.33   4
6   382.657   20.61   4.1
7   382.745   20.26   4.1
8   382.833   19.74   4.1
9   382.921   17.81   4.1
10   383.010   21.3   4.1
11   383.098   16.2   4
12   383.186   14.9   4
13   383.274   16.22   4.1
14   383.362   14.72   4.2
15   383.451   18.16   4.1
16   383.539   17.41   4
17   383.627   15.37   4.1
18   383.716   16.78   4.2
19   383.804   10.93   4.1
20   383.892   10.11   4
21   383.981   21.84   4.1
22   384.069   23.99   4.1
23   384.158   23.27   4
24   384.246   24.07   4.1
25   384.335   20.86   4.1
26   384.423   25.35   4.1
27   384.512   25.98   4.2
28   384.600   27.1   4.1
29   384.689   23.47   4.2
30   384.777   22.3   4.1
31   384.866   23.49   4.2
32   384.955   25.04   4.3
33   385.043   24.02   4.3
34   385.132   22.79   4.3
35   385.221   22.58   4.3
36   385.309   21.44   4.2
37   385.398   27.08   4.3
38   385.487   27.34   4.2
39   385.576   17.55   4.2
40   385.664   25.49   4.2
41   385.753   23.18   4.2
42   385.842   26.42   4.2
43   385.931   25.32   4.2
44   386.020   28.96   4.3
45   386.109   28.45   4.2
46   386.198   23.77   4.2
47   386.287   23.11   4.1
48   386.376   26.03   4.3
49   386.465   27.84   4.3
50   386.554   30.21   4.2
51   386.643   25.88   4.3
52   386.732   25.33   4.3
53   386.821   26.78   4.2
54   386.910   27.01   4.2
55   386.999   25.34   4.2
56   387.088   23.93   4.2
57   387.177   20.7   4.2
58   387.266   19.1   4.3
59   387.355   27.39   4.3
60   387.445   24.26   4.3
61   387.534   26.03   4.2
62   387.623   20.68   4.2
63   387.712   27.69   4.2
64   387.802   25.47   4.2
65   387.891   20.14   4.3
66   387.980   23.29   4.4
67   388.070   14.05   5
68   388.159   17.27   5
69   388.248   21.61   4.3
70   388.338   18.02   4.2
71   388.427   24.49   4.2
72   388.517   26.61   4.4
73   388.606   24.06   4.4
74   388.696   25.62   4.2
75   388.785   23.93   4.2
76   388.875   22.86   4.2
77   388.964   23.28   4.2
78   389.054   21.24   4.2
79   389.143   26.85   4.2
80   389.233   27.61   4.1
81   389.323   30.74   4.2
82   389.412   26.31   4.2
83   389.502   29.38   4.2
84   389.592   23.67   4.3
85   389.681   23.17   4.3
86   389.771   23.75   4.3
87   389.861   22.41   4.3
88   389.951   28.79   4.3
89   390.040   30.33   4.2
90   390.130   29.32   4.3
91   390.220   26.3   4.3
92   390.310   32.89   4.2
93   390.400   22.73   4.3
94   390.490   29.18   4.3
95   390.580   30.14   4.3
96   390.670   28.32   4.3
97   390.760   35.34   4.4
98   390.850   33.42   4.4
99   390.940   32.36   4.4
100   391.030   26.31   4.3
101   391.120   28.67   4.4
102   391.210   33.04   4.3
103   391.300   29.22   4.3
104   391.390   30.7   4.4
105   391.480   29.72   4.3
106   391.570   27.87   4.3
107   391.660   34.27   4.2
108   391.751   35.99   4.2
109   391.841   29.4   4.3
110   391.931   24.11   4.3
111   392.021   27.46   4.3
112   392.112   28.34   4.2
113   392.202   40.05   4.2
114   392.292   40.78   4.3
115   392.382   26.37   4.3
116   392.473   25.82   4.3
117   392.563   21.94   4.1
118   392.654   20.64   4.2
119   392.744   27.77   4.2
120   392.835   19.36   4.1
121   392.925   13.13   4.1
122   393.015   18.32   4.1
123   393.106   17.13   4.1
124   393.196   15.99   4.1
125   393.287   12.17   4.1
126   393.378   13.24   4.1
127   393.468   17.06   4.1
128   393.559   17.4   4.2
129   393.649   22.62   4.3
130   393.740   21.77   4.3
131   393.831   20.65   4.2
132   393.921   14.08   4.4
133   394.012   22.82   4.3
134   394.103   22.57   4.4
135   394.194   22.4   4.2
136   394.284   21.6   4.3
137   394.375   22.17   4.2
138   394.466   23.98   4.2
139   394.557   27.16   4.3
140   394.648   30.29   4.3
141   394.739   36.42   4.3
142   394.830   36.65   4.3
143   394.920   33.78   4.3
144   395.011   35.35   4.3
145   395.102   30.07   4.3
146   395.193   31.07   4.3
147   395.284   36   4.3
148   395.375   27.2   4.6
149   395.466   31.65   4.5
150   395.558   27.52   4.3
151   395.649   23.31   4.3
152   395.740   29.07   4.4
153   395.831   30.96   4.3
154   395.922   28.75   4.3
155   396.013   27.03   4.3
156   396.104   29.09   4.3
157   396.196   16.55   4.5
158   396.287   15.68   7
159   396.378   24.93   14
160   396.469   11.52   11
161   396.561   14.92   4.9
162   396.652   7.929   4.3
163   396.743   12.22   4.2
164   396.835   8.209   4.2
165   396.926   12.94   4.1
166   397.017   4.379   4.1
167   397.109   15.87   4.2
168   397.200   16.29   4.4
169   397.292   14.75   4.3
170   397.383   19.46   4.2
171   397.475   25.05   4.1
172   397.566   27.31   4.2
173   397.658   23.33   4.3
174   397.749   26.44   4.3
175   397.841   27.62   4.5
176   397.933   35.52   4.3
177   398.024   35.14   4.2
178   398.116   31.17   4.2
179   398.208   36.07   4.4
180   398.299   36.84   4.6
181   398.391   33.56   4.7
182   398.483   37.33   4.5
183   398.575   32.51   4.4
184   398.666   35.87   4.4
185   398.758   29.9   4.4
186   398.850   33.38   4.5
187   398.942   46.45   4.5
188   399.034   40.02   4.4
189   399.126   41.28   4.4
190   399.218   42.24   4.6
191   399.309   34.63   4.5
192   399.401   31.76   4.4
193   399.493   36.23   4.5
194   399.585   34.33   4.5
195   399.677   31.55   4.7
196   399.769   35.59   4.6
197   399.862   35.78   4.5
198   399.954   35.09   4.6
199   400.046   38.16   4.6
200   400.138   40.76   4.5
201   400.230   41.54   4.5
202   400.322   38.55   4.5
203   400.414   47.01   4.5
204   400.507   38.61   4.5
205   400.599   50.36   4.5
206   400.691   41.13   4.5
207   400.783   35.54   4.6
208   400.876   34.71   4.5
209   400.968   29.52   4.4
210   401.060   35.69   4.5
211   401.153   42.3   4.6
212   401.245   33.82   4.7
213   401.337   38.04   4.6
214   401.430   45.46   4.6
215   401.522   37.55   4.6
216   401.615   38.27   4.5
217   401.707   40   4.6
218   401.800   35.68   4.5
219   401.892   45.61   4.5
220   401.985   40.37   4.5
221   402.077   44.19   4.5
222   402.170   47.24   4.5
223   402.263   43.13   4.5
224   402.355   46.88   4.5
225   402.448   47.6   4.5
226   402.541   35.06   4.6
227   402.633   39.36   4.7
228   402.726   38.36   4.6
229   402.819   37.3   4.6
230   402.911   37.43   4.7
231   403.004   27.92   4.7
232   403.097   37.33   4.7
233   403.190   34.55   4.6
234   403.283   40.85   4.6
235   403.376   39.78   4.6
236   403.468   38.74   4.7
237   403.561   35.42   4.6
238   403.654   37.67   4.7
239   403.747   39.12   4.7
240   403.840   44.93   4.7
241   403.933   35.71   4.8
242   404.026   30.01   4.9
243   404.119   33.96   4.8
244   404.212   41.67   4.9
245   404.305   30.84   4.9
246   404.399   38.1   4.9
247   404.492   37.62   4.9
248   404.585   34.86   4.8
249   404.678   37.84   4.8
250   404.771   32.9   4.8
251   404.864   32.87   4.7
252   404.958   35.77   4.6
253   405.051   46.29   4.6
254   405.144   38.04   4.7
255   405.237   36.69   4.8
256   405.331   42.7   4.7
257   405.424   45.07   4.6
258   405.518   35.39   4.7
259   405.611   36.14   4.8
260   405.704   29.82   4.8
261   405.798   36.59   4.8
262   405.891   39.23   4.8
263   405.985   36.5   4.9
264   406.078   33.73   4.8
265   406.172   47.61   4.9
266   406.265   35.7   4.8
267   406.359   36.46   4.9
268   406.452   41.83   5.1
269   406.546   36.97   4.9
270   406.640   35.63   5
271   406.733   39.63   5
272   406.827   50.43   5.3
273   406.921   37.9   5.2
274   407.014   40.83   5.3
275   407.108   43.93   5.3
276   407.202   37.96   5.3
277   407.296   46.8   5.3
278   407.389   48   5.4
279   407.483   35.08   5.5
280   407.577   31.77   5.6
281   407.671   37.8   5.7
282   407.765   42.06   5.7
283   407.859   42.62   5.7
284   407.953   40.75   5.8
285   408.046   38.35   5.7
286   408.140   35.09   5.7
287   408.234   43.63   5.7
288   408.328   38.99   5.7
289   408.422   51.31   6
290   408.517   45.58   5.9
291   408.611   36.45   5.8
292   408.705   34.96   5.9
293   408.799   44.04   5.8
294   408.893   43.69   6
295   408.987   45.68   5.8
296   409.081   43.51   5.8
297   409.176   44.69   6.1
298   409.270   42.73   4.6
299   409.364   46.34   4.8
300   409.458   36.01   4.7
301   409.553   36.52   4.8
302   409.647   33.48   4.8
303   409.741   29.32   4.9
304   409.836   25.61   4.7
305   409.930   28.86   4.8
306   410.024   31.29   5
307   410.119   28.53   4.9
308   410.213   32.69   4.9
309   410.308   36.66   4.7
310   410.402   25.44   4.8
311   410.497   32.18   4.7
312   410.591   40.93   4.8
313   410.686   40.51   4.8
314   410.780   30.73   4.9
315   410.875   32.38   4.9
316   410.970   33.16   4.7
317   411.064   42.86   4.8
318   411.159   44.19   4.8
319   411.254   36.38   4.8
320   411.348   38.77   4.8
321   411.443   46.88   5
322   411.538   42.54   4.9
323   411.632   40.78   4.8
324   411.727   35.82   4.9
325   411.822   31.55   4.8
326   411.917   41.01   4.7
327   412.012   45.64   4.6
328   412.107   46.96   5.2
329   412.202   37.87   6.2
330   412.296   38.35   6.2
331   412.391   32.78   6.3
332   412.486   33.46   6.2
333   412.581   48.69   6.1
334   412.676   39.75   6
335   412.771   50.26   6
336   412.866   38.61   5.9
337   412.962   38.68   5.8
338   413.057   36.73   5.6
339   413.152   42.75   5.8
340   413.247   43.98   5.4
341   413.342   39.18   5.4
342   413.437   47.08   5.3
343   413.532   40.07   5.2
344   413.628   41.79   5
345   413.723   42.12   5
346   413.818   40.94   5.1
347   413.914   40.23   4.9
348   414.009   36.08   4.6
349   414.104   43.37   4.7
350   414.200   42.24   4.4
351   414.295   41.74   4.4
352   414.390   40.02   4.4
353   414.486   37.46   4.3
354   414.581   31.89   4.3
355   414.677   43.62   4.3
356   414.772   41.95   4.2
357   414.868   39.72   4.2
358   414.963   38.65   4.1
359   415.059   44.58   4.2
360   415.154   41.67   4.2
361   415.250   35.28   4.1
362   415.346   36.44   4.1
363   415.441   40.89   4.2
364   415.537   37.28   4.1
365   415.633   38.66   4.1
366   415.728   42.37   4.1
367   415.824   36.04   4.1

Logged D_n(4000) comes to 1.7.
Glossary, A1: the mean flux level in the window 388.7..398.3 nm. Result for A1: 25.2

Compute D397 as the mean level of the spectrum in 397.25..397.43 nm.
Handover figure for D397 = 17.2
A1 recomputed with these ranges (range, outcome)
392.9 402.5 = 30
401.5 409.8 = 39.2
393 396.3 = 24.7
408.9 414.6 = 38.7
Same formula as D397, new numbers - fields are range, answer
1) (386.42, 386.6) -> 29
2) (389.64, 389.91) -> 23.1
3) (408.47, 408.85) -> 40.3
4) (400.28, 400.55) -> 41.4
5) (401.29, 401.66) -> 39.8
